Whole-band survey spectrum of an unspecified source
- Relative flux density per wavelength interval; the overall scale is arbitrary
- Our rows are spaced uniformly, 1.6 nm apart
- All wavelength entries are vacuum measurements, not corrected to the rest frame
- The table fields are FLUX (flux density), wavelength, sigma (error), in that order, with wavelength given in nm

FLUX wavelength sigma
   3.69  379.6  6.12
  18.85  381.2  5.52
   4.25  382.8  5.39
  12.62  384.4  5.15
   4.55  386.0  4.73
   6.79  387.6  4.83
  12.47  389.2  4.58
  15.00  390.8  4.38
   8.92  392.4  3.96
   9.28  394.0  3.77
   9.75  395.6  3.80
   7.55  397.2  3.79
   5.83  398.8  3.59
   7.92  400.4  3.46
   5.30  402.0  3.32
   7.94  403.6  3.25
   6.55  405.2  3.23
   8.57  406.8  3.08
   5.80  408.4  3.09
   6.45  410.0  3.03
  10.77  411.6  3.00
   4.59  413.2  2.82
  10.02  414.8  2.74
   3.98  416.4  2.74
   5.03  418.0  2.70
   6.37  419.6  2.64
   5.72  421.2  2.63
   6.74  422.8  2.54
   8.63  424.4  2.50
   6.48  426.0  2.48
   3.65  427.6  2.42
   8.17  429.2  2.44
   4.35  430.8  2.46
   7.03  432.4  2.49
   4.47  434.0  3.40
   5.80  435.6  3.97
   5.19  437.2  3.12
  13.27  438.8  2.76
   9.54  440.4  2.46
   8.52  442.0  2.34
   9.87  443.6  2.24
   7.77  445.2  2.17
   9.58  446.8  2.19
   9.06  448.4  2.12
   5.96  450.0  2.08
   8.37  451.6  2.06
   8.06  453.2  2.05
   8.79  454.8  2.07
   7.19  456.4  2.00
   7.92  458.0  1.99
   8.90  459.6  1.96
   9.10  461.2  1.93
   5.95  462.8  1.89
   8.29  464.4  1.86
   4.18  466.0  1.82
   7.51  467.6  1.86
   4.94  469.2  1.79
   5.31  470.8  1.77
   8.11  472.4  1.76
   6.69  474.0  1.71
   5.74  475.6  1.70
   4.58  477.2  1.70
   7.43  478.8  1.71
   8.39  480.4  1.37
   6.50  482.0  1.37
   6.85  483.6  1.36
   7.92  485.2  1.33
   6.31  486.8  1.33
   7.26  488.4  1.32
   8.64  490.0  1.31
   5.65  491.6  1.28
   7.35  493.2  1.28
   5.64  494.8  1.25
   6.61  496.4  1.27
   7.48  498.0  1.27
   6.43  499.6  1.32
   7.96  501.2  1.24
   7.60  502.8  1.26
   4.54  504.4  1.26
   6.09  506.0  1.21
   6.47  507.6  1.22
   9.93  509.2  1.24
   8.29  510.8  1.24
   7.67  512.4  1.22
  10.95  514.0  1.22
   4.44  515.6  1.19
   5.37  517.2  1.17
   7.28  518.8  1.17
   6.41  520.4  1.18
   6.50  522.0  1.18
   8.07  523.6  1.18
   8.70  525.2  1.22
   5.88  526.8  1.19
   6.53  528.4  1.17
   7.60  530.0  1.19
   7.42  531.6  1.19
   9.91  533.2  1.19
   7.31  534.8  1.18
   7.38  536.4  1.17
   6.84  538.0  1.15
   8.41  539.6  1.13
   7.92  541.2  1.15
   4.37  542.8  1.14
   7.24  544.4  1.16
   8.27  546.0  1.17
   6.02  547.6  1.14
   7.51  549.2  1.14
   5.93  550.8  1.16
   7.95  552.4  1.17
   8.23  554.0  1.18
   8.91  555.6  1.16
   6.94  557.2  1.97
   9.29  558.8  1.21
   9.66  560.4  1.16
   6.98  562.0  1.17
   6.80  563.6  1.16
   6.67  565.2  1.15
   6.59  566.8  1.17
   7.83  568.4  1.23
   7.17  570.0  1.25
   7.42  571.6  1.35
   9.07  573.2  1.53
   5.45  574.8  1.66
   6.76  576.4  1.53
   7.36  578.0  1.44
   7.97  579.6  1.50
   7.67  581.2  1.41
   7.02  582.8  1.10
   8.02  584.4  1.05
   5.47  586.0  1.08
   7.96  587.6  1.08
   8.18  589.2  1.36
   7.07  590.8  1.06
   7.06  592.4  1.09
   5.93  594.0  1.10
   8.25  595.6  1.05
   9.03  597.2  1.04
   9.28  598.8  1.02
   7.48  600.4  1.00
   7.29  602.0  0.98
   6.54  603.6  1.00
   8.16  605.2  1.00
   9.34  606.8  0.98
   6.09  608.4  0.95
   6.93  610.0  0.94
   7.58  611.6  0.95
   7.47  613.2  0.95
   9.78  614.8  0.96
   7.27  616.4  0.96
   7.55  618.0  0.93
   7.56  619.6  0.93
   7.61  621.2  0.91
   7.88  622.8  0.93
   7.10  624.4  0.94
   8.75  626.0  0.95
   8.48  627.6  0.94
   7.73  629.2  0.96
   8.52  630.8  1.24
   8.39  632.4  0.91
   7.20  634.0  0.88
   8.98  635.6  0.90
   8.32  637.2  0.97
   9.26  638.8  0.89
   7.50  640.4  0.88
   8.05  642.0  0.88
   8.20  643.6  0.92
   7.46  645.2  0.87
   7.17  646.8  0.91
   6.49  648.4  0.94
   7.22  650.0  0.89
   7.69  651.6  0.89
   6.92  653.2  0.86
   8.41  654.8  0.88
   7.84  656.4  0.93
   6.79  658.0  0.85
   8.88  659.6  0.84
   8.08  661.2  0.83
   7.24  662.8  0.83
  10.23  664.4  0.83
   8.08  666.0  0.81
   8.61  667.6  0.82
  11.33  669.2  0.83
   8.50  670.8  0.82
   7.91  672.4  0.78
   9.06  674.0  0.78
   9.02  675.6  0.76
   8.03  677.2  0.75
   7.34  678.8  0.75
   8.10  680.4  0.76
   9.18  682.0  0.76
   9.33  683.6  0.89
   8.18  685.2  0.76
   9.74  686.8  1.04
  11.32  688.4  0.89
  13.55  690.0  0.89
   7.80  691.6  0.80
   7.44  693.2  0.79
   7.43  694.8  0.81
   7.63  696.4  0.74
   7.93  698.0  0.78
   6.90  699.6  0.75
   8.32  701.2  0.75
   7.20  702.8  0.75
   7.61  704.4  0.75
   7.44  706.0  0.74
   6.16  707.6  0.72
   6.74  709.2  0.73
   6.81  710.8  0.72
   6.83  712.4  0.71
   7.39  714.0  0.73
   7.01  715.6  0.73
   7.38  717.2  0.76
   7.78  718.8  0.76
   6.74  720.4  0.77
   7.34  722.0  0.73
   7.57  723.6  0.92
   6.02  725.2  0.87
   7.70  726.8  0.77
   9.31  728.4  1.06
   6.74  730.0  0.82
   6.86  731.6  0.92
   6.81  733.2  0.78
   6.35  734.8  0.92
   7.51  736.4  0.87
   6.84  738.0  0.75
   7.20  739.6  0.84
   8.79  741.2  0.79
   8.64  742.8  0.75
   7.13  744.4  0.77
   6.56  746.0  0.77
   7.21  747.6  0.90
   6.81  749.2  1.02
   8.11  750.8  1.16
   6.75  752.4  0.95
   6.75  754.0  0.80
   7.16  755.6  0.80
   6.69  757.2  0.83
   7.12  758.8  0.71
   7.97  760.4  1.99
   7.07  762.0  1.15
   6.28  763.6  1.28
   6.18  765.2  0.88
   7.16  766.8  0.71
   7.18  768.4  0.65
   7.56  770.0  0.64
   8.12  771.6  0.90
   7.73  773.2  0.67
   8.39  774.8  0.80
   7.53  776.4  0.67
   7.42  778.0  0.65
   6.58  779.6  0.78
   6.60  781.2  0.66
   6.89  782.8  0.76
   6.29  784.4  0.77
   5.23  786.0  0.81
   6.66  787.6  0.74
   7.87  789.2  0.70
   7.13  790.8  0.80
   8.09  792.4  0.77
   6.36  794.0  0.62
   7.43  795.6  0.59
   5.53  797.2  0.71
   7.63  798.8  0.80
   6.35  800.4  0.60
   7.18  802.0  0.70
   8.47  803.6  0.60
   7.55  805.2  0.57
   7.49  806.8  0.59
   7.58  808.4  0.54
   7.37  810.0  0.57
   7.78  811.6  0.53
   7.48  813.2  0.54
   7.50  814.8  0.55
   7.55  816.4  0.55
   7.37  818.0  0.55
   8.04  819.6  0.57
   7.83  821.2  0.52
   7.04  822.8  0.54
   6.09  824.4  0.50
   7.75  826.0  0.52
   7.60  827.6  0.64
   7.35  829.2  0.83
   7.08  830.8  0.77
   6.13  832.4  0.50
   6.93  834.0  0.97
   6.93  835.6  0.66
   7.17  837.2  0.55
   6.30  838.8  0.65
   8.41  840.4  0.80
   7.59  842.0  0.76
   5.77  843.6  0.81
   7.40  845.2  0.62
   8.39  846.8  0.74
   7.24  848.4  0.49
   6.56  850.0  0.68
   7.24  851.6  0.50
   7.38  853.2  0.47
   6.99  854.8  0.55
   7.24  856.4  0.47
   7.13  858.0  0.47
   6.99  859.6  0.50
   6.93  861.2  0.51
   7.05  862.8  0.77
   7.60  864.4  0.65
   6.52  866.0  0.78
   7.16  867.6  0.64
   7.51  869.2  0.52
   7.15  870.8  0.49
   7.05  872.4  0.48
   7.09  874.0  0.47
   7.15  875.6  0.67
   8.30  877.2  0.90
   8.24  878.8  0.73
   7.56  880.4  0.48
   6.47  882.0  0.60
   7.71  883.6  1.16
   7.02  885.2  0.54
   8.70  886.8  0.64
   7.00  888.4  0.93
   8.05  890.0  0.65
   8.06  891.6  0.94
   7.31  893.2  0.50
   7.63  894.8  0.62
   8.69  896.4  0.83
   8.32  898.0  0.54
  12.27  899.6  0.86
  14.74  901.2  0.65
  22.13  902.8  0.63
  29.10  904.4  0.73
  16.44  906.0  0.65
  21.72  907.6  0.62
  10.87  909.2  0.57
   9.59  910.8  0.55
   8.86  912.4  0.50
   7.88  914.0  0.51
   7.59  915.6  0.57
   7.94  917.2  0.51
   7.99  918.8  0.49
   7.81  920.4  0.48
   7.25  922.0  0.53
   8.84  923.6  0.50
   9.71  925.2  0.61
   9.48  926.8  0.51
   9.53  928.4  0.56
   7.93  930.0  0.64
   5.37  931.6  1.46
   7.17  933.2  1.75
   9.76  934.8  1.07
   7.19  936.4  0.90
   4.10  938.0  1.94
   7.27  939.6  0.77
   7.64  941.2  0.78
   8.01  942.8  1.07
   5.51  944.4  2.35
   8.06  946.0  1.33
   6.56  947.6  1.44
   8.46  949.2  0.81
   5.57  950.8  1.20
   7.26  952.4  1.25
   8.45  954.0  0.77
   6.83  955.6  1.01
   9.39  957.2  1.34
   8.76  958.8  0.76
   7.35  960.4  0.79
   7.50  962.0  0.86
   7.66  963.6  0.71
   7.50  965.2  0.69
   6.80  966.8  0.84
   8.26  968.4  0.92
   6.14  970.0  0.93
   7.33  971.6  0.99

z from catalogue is 0.38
